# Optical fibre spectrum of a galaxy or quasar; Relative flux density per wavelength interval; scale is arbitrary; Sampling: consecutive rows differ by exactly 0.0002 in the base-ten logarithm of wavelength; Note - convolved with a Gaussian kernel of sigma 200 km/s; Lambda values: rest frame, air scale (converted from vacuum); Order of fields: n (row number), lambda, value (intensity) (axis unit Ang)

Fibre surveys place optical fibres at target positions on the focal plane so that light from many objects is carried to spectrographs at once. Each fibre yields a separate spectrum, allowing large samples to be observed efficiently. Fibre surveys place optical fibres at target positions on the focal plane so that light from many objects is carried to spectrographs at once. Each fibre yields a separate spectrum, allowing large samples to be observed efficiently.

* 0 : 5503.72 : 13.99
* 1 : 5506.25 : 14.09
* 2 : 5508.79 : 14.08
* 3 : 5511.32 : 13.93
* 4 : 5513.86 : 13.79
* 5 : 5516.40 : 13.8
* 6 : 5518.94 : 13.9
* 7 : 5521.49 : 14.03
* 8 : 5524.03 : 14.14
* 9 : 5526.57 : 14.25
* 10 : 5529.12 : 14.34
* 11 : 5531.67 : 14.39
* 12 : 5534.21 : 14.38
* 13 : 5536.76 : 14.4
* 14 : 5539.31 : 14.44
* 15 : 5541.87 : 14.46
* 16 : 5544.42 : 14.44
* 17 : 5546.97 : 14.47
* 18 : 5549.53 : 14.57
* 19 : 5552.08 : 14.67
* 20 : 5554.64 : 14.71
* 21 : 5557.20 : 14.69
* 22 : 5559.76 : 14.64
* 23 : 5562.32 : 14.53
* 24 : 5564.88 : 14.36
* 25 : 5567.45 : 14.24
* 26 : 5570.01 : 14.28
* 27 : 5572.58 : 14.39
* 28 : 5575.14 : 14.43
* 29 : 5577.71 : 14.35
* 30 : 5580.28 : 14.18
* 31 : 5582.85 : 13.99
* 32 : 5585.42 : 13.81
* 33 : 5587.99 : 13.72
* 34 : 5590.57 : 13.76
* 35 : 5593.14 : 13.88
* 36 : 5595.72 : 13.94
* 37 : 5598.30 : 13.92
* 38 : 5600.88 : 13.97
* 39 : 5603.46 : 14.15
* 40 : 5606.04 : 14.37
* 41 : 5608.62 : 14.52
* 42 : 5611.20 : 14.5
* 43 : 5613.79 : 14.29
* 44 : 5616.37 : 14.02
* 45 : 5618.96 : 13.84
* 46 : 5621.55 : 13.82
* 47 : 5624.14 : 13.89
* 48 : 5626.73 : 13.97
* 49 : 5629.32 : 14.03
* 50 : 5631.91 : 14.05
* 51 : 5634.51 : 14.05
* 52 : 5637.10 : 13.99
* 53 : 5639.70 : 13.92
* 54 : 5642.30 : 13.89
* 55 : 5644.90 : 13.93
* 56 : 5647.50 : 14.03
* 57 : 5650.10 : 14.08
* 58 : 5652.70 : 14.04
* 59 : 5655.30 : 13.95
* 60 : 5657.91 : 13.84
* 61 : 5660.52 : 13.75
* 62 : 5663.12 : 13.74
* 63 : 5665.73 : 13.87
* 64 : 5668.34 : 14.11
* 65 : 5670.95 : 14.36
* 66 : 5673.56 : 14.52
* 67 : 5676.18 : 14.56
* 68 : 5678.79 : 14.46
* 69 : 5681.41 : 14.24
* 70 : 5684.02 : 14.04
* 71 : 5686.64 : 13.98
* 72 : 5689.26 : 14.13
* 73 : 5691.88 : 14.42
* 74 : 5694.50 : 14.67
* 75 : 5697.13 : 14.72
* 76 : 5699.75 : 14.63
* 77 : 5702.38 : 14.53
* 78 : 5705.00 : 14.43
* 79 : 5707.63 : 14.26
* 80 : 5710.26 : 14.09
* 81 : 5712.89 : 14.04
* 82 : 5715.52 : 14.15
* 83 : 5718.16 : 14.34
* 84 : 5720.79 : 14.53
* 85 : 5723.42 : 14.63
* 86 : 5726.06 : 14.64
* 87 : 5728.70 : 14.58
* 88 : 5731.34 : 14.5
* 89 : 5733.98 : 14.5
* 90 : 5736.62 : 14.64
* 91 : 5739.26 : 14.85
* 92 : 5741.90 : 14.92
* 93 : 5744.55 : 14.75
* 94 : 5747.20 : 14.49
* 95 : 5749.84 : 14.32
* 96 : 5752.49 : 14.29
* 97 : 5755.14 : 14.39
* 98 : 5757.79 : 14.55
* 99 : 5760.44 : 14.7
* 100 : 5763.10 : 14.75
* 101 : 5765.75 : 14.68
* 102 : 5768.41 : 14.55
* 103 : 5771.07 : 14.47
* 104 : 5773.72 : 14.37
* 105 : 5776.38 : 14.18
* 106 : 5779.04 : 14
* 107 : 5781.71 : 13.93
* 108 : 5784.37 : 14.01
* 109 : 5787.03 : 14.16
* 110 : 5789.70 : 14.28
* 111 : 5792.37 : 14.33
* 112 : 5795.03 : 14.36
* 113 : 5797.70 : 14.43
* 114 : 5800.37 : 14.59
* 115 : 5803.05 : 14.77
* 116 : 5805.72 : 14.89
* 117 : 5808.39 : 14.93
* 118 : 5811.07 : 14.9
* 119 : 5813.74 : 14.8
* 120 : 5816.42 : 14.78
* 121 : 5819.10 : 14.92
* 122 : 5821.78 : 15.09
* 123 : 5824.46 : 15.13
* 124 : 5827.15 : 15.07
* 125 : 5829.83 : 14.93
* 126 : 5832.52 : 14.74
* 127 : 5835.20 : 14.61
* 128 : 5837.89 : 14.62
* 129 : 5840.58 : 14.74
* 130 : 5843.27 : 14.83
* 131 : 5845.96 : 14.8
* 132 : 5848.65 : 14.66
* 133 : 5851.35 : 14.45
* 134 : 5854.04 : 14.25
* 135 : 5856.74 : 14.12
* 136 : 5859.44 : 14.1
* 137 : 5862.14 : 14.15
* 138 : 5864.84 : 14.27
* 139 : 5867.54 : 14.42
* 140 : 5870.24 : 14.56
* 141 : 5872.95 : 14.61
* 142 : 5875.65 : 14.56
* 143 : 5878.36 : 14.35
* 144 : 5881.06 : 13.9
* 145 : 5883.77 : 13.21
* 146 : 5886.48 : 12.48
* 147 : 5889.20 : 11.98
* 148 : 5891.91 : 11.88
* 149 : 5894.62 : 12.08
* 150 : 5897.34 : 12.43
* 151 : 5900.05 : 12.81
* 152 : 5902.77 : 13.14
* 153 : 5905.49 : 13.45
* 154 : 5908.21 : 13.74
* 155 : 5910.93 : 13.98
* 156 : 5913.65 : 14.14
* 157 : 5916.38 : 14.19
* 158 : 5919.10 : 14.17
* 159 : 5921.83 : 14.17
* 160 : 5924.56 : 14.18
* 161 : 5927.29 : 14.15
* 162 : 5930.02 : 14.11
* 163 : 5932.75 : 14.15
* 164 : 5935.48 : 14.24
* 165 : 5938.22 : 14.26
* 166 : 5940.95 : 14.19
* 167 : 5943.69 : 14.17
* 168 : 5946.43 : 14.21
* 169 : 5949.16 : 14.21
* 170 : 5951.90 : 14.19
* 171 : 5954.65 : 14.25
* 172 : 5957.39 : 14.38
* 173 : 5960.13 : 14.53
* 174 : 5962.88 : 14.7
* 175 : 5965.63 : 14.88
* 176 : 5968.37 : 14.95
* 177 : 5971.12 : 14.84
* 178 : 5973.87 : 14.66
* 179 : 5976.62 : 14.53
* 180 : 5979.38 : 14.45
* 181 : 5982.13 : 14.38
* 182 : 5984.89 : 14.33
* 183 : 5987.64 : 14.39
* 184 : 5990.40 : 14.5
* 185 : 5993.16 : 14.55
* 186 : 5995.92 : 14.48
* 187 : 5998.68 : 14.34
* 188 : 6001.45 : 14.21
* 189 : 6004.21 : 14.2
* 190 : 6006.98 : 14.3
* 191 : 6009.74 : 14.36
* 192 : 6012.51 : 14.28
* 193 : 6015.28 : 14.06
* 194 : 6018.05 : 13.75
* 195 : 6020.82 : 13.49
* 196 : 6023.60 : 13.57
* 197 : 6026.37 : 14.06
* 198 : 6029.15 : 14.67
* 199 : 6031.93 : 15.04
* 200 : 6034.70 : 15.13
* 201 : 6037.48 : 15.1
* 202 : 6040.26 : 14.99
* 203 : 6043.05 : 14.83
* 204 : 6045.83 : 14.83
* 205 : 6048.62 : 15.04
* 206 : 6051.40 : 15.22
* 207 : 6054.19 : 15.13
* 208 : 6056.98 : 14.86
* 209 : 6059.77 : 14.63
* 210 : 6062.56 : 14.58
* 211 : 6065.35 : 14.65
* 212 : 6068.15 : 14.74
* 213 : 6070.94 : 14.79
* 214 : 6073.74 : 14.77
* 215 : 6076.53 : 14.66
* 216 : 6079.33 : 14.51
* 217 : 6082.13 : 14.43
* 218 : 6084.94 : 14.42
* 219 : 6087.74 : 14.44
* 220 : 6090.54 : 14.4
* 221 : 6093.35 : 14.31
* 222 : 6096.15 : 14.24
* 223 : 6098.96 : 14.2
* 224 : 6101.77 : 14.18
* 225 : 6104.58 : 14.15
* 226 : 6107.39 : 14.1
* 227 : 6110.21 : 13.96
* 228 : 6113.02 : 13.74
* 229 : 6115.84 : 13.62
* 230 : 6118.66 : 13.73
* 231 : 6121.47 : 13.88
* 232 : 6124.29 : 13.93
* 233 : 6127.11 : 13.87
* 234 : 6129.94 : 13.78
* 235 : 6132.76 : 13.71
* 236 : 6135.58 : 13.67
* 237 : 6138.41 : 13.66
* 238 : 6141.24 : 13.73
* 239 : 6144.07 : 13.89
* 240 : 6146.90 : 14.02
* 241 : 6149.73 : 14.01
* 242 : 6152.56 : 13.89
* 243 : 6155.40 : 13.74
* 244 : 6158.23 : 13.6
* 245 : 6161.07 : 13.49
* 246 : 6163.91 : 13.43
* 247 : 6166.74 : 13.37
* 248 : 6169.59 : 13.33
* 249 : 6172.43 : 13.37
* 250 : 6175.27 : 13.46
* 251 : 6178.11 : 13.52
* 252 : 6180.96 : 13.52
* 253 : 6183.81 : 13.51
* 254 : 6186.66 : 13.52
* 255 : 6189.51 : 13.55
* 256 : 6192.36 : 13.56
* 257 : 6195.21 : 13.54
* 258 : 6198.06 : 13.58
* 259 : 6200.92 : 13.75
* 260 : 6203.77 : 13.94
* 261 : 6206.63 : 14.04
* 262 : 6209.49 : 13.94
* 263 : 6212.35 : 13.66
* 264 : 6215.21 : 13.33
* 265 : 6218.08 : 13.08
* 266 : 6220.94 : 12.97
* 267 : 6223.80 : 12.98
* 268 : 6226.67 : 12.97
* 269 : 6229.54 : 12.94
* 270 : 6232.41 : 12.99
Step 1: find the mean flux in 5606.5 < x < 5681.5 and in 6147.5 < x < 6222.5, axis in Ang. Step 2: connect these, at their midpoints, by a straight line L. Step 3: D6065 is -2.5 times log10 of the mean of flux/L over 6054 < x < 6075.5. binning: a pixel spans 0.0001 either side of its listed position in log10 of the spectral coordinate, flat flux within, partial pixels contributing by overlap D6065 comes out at -0.08 mag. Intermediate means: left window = 14.1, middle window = 14.8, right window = 13.6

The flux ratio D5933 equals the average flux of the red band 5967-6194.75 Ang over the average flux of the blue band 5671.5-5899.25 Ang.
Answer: 0.99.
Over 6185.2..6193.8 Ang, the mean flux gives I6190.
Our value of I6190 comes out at 13.5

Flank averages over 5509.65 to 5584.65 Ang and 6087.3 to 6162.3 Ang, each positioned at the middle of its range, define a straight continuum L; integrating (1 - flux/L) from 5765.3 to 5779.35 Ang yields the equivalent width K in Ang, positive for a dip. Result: -0.2 Ang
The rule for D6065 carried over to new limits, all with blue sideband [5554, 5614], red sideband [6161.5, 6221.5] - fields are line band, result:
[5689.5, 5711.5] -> -0.027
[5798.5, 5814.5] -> -0.063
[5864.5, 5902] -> 0.041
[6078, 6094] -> -0.059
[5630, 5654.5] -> 0.012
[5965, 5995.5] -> -0.062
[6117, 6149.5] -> -0.017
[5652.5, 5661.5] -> 0.021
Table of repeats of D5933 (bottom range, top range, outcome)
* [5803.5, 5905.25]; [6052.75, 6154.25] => 1.00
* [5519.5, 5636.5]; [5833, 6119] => 1.00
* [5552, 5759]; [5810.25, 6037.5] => 1.00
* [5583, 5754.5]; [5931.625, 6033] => 1.01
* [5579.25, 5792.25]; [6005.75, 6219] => 0.99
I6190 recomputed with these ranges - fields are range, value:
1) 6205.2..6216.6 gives 13.7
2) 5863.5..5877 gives 14.5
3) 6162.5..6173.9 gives 13.4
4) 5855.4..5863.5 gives 14.1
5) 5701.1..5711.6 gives 14.3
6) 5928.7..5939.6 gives 14.2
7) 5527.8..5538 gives 14.4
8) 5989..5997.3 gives 14.5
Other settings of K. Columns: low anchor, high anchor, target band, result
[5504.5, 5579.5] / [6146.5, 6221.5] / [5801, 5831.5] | -1.99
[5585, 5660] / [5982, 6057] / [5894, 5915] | 1.60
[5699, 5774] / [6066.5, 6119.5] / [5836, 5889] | 0.76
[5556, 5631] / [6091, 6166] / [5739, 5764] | -0.92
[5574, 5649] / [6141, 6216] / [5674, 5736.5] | -1.91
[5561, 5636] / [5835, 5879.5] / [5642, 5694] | 0.36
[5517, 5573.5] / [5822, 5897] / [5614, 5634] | 0.49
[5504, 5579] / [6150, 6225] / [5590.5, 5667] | 1.11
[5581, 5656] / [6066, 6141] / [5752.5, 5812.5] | -1.72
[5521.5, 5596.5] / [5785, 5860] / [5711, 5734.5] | 0.16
